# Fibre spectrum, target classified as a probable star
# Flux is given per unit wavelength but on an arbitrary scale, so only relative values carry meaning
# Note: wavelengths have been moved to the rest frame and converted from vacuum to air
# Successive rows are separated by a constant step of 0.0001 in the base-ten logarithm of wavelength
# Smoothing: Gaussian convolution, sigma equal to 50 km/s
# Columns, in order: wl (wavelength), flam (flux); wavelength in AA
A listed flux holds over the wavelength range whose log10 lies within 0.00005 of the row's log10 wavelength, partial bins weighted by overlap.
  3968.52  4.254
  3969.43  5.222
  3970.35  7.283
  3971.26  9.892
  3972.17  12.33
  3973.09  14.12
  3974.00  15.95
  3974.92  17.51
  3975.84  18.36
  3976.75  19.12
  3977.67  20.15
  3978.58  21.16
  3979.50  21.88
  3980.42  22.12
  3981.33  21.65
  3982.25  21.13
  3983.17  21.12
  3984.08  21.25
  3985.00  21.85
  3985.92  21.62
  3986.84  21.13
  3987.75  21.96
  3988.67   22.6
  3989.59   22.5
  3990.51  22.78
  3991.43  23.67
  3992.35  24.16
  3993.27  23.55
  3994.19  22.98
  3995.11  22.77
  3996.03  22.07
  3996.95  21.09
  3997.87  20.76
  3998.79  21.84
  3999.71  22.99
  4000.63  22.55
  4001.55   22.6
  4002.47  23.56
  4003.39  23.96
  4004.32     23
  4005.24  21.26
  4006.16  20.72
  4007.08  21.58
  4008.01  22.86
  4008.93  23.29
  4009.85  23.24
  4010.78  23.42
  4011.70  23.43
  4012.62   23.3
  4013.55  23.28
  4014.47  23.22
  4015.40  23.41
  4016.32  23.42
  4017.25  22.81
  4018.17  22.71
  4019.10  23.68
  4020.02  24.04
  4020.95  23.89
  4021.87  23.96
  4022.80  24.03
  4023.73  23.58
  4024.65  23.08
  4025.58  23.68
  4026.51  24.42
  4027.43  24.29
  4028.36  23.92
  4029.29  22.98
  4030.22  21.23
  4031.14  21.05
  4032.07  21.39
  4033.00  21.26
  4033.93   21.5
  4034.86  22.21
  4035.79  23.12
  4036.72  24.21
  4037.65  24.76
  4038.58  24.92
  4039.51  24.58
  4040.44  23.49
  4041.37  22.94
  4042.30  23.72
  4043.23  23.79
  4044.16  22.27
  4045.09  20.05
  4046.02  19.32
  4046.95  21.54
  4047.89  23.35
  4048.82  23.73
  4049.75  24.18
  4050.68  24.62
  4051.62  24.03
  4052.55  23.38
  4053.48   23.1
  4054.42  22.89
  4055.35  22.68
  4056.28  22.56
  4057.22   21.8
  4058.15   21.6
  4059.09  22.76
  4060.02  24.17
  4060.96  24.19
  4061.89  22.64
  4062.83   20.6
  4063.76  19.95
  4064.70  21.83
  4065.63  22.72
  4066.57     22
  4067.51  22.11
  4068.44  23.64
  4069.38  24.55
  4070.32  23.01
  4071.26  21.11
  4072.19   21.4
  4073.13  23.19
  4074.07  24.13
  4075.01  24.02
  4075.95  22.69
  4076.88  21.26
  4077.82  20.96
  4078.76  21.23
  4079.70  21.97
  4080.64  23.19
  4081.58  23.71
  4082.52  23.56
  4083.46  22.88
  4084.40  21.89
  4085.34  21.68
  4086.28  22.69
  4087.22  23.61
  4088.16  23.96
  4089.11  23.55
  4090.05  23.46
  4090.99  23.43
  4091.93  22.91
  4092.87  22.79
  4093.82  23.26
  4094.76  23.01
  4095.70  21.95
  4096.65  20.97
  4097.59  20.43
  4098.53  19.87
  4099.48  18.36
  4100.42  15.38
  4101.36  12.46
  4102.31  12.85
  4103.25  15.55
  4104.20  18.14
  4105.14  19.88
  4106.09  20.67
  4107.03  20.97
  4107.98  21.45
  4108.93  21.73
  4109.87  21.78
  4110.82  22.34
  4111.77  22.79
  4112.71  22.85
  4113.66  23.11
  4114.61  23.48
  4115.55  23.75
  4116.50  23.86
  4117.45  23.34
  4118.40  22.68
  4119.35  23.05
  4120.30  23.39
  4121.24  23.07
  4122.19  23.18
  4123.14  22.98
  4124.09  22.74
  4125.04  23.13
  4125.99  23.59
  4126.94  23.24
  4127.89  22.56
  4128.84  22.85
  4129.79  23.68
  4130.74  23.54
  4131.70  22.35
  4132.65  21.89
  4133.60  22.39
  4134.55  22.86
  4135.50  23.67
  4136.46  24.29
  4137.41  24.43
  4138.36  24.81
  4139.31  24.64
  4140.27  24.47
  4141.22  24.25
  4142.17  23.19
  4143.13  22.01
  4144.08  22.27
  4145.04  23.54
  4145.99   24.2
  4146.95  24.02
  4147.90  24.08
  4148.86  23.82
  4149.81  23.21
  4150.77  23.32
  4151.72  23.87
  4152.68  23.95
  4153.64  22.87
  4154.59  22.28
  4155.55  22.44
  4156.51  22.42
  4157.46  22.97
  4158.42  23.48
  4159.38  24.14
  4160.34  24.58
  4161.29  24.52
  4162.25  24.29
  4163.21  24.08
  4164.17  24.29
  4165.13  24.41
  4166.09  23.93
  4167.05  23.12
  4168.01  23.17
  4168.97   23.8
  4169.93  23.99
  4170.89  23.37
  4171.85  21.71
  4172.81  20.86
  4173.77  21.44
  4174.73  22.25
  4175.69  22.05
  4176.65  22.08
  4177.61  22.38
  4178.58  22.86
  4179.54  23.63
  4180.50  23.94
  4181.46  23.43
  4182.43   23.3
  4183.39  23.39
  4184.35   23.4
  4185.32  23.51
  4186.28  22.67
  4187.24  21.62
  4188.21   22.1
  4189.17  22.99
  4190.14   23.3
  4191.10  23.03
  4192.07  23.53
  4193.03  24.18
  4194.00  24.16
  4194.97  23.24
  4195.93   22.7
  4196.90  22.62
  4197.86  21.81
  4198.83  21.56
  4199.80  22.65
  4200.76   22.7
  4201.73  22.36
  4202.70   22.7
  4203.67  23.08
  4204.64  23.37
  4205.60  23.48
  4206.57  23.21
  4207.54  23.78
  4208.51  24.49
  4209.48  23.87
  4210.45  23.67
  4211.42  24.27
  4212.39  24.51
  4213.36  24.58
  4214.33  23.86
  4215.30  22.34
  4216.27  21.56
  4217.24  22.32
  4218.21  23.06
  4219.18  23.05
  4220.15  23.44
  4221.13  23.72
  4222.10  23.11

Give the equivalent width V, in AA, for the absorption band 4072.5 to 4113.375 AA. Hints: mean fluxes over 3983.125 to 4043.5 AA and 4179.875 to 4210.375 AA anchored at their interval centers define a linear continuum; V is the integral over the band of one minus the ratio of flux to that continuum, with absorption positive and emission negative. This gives 2.8 AA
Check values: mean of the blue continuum 22.9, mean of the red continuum 23.1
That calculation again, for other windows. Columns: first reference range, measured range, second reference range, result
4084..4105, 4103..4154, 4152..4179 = -2.6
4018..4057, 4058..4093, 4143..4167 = 0.9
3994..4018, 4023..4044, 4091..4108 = -1.4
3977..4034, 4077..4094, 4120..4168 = 0.2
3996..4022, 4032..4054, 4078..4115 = -0.8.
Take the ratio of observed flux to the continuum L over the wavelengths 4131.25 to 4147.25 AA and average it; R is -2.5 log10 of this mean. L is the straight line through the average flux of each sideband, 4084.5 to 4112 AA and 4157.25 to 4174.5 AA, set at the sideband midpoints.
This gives -0.05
